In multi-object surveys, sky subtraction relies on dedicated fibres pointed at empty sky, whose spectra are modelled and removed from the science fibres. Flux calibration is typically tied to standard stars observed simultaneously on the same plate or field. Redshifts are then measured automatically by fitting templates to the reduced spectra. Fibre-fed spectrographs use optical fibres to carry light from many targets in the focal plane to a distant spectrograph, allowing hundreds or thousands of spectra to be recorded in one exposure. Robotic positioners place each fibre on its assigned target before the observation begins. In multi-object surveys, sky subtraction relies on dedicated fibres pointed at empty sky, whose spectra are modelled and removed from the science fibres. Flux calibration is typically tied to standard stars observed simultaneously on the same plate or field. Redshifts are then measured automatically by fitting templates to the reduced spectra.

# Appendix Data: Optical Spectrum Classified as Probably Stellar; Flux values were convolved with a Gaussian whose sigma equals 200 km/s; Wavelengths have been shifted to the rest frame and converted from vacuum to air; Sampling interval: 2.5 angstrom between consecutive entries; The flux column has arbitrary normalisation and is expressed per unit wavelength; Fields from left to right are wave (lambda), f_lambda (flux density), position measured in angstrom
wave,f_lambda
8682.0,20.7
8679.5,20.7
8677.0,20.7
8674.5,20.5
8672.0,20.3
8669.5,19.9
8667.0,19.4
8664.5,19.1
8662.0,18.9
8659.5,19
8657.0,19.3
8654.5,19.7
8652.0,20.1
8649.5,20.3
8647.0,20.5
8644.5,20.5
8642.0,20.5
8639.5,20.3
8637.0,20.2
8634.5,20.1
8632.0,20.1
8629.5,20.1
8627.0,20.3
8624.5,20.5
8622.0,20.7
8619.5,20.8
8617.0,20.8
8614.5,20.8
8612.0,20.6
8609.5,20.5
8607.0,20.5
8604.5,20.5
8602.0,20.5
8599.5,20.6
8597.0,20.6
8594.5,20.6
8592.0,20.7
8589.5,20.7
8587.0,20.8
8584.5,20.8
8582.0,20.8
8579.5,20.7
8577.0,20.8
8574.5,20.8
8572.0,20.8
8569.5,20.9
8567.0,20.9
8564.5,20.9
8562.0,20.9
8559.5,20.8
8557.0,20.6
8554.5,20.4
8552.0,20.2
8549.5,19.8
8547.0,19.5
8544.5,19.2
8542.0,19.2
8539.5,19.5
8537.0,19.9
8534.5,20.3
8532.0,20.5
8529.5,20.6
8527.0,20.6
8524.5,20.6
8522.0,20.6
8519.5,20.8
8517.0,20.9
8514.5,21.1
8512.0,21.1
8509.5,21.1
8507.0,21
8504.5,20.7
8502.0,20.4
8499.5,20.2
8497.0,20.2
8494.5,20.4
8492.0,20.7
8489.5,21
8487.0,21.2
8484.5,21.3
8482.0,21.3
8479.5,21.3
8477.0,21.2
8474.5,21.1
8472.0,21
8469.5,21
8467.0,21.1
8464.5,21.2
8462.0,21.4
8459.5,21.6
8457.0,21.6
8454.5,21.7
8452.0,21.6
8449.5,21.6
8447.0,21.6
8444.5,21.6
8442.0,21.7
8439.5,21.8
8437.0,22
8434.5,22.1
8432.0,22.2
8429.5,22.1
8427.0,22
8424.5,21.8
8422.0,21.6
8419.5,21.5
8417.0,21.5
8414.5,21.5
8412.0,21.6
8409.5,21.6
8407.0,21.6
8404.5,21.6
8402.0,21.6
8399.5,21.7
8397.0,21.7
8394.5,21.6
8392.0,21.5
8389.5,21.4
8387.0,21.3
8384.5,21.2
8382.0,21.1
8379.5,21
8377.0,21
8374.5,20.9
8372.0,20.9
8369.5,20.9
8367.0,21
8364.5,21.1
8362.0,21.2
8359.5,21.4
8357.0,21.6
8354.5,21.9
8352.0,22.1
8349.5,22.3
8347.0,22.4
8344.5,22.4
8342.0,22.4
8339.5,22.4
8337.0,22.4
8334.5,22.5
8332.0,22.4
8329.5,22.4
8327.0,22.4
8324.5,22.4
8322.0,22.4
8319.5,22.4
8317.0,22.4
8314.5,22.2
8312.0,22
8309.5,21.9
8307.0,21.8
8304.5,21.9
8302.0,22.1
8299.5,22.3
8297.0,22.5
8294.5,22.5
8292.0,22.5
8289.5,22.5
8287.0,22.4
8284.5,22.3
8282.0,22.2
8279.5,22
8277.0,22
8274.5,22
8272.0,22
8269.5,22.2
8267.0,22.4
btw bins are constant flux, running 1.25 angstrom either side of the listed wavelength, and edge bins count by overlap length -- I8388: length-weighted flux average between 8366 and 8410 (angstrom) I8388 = 21.3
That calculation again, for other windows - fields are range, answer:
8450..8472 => 21.4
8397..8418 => 21.6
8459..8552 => 20.7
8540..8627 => 20.5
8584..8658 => 20.4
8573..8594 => 20.8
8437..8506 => 21.2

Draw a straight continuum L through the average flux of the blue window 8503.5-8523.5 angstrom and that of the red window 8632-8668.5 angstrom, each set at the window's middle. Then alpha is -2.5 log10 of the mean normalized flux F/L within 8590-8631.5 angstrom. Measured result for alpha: -0.02 mag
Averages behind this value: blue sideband 20.9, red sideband 19.9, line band 20.6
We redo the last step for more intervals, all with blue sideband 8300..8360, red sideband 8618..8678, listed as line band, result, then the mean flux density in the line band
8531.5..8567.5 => 0.03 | 20.2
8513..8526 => 0.01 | 20.8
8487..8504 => 0.03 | 20.5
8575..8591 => -0.01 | 20.8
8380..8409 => 0.01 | 21.5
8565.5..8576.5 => -0.01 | 20.8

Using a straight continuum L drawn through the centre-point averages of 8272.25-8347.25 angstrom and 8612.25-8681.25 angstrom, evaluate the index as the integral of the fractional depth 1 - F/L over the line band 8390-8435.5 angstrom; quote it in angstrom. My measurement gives -0.2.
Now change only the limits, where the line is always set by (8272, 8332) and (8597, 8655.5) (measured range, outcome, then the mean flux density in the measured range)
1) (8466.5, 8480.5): 0.1 angstrom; 21.1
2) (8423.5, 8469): -0.6 angstrom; 21.7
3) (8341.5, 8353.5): -0.2 angstrom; 22.3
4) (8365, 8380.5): 0.6 angstrom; 21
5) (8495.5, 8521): 0.4 angstrom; 20.7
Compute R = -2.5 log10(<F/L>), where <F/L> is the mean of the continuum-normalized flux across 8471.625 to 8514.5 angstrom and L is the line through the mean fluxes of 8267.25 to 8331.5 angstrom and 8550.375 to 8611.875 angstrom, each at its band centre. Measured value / 0.01 mag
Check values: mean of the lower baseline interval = 22.2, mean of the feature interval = 20.9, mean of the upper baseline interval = 20.7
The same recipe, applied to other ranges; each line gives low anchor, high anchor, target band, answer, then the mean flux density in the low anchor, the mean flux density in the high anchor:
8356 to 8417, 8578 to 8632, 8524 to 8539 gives 0.03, 21.3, 20.6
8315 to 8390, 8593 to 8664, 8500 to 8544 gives 0.02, 21.8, 20.3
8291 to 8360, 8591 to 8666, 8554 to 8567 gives 0.00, 22.2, 20.3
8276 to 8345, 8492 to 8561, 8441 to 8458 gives -0.03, 22.3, 20.4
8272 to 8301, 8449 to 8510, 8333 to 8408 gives 0.01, 22.3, 21.1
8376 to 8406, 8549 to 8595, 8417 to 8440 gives -0.03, 21.4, 20.7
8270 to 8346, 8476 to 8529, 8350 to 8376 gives 0.03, 22.3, 20.8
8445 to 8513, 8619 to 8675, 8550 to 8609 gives -0.01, 21.1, 20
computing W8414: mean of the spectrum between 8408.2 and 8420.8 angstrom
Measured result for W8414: 21.5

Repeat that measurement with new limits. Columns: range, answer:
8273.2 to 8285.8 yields 22.1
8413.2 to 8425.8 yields 21.6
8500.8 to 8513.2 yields 20.9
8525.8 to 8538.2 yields 20.4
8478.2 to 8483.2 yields 21.3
